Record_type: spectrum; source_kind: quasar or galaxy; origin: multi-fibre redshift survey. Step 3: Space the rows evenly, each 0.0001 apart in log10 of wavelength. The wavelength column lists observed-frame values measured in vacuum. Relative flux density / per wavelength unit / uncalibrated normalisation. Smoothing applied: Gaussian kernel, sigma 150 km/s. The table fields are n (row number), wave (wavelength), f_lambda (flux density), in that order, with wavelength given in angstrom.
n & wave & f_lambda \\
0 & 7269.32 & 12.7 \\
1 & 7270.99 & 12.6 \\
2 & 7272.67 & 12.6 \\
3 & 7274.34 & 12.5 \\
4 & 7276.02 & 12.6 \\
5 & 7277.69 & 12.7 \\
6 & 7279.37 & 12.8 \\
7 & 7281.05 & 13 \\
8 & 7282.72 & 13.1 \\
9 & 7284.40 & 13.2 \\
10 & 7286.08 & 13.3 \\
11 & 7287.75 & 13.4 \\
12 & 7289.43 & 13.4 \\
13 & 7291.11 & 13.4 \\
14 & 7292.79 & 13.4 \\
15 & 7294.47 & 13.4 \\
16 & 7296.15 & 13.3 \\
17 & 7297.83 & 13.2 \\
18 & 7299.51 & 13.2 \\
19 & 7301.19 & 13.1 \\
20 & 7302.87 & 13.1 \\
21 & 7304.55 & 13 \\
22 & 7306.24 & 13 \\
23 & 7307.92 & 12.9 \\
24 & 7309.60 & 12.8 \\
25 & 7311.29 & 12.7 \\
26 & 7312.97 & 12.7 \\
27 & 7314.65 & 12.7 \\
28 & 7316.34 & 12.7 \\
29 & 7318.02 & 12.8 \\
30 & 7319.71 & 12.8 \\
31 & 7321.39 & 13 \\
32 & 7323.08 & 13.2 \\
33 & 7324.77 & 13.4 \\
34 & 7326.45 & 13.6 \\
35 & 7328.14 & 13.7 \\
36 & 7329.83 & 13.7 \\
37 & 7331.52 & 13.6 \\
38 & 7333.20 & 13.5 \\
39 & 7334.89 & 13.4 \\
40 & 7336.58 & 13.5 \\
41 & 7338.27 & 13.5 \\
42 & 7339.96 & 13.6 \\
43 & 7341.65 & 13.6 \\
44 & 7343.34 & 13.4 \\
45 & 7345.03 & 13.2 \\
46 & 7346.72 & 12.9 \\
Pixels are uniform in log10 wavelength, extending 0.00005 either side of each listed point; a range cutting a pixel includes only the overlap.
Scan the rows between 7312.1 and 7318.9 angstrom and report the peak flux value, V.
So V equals 12.8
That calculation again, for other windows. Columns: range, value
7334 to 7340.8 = 13.6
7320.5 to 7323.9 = 13.2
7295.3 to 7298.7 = 13.3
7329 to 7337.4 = 13.7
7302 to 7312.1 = 13.1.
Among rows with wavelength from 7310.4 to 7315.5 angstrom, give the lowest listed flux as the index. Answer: 12.7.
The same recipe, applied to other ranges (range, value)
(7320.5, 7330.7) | 13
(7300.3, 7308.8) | 12.9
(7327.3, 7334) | 13.5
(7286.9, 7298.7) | 13.2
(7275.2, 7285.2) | 12.6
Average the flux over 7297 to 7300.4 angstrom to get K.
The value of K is 13.2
